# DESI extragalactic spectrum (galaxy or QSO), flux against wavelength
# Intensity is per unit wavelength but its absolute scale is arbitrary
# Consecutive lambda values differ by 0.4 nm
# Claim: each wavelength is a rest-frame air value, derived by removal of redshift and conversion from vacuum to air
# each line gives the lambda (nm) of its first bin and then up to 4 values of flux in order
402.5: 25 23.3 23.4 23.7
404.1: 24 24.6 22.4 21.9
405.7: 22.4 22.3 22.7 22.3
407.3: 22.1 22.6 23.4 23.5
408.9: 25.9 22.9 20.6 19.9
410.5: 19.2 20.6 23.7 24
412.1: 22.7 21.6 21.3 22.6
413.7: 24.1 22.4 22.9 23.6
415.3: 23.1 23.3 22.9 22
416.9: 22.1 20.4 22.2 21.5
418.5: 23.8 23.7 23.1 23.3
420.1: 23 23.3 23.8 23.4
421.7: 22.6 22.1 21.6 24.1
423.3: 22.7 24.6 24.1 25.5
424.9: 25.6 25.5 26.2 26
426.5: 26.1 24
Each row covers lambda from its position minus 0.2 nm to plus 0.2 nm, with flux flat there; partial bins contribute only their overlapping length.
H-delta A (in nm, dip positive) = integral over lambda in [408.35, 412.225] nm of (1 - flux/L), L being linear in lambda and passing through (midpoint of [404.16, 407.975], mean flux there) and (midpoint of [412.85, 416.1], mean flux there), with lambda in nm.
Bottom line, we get 0.09 nm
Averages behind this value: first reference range 22.7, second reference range 23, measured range 22.3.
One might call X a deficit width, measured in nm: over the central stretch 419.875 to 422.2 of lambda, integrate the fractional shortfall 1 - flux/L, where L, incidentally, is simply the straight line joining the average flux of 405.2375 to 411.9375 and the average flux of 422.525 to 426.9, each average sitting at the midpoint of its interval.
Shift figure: 0.12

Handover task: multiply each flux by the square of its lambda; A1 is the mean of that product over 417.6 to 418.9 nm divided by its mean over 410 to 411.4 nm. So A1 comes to 1.1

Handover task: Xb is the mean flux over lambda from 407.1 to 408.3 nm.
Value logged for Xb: 22.7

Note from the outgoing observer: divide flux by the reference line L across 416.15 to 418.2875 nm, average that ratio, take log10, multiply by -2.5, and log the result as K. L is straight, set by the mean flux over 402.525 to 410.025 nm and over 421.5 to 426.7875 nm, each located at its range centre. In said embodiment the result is 0.100 mag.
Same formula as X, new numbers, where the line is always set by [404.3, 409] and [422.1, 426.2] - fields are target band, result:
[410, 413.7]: 0.234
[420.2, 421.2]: 0.027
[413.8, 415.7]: 0.044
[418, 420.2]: 0.079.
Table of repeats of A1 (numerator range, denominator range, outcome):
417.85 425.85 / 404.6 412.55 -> 1.13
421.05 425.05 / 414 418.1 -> 1.09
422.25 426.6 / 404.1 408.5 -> 1.18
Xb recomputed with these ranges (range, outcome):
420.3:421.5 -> 23.5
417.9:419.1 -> 23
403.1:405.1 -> 23.6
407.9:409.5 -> 23.9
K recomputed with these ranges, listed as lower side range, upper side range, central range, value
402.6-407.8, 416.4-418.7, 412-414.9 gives -0.01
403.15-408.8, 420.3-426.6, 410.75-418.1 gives 0.05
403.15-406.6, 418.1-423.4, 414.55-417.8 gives 0.03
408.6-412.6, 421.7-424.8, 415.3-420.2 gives 0.02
